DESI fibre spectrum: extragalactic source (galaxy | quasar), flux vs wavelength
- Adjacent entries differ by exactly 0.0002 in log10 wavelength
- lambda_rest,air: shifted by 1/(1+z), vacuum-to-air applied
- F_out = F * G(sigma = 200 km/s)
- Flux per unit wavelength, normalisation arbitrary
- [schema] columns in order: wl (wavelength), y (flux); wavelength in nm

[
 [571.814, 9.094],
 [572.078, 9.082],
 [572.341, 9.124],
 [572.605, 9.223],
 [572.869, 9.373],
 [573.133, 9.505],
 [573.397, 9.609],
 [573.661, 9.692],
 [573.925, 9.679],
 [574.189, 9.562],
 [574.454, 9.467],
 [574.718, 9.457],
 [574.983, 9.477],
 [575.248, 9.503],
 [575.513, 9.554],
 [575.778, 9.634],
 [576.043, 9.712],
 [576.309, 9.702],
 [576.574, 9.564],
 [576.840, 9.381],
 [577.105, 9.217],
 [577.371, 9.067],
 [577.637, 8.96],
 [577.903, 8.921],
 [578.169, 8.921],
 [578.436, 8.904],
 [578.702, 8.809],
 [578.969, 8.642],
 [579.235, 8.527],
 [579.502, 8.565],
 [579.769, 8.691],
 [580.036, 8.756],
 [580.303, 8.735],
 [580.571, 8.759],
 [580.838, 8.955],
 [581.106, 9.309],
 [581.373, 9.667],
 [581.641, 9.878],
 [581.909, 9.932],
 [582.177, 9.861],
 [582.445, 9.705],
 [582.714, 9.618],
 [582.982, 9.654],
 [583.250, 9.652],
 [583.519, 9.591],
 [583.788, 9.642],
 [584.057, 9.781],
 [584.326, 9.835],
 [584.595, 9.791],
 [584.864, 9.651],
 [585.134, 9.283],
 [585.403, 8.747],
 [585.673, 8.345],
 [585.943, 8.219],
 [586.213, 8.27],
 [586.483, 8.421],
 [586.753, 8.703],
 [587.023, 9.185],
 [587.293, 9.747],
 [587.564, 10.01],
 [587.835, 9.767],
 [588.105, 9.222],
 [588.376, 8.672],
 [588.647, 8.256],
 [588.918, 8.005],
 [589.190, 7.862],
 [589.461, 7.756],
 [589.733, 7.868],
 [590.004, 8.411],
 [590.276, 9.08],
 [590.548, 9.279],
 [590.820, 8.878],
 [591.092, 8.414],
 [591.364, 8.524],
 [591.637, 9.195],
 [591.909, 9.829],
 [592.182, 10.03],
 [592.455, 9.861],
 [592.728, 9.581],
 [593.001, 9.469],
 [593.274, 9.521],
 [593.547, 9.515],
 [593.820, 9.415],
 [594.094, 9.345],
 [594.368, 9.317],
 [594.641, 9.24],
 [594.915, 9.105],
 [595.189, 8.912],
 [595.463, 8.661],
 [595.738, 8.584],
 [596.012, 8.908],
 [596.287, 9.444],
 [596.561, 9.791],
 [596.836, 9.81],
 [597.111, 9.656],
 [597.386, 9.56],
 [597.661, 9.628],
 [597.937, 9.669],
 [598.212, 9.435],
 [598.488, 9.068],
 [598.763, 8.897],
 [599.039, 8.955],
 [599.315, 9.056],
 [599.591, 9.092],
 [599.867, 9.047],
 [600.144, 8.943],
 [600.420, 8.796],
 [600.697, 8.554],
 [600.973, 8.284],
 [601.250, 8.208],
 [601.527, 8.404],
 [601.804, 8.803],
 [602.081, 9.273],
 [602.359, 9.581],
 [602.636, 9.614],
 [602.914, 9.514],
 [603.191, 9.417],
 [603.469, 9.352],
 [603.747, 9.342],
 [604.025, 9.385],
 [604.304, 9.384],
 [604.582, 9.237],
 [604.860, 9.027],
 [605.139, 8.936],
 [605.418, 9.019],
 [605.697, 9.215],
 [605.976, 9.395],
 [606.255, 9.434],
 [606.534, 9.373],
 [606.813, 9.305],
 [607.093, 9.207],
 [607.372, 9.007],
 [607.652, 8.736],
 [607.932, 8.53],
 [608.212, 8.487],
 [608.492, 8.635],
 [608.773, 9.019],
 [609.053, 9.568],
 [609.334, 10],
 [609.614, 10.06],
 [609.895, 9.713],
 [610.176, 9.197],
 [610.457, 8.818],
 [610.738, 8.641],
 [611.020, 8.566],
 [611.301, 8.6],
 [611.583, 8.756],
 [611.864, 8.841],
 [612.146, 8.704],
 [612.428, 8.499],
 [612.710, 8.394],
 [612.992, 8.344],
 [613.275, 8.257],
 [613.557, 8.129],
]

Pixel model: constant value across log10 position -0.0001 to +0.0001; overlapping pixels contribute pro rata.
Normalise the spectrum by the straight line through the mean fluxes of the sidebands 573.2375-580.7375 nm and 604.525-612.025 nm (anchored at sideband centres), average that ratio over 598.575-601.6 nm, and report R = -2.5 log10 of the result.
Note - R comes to 0.04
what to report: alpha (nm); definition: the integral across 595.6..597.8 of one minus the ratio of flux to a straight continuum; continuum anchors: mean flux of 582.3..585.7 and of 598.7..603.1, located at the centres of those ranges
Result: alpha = -0.08 nm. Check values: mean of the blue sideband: 9.52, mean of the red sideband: 8.95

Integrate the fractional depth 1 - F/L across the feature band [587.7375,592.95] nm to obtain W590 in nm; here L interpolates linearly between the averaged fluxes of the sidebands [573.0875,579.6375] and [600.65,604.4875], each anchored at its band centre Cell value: 0.175 nm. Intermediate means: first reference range 9.28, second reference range 9.1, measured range 8.87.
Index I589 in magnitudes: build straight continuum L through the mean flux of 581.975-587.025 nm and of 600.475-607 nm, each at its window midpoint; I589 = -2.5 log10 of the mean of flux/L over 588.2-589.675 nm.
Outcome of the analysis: 0.14 mag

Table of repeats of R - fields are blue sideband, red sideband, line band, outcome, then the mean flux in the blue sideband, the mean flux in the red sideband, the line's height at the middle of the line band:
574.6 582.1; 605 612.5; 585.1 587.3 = 0.06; 9.19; 9.05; 9.15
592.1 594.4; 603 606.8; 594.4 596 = 0.07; 9.56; 9.28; 9.51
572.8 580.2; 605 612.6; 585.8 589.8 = 0.06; 9.24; 9.04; 9.17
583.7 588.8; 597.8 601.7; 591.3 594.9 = -0.05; 9.13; 8.89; 9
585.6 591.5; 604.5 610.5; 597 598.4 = -0.08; 8.68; 9.18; 8.92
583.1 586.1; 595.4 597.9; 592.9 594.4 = -0.01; 9.31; 9.37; 9.35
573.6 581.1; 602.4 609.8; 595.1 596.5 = 0.03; 9.17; 9.25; 9.22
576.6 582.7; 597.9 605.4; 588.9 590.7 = 0.09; 9.12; 9.08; 9.1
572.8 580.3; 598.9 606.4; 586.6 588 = -0.03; 9.23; 9.08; 9.17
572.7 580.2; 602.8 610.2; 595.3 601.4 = 0.02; 9.24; 9.24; 9.24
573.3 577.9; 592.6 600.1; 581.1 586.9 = 0.01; 9.47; 9.28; 9.39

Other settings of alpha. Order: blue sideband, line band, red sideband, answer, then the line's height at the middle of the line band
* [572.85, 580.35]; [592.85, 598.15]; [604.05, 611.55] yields -0.107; 9.16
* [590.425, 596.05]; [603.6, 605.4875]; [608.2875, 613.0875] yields -0.030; 9.05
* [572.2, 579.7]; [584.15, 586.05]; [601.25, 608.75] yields 0.015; 9.22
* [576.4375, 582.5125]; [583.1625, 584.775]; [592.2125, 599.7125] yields -0.096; 9.17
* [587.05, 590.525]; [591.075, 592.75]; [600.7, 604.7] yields -0.107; 8.83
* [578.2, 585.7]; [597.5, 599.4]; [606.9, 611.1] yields -0.020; 9.16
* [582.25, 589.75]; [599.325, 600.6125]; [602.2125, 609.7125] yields 0.032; 9.19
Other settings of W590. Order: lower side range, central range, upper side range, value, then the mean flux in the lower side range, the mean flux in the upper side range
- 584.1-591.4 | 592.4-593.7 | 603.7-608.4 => -0.095 nm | 8.84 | 9.11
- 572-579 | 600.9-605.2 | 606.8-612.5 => -0.032 nm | 9.33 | 8.99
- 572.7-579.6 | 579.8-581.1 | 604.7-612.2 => 0.058 nm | 9.29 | 9.07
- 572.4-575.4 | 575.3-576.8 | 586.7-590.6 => -0.035 nm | 9.49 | 8.78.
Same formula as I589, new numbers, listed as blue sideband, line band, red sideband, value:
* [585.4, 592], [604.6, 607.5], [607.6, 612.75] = -0.03 mag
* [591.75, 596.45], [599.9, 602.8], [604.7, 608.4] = 0.04 mag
